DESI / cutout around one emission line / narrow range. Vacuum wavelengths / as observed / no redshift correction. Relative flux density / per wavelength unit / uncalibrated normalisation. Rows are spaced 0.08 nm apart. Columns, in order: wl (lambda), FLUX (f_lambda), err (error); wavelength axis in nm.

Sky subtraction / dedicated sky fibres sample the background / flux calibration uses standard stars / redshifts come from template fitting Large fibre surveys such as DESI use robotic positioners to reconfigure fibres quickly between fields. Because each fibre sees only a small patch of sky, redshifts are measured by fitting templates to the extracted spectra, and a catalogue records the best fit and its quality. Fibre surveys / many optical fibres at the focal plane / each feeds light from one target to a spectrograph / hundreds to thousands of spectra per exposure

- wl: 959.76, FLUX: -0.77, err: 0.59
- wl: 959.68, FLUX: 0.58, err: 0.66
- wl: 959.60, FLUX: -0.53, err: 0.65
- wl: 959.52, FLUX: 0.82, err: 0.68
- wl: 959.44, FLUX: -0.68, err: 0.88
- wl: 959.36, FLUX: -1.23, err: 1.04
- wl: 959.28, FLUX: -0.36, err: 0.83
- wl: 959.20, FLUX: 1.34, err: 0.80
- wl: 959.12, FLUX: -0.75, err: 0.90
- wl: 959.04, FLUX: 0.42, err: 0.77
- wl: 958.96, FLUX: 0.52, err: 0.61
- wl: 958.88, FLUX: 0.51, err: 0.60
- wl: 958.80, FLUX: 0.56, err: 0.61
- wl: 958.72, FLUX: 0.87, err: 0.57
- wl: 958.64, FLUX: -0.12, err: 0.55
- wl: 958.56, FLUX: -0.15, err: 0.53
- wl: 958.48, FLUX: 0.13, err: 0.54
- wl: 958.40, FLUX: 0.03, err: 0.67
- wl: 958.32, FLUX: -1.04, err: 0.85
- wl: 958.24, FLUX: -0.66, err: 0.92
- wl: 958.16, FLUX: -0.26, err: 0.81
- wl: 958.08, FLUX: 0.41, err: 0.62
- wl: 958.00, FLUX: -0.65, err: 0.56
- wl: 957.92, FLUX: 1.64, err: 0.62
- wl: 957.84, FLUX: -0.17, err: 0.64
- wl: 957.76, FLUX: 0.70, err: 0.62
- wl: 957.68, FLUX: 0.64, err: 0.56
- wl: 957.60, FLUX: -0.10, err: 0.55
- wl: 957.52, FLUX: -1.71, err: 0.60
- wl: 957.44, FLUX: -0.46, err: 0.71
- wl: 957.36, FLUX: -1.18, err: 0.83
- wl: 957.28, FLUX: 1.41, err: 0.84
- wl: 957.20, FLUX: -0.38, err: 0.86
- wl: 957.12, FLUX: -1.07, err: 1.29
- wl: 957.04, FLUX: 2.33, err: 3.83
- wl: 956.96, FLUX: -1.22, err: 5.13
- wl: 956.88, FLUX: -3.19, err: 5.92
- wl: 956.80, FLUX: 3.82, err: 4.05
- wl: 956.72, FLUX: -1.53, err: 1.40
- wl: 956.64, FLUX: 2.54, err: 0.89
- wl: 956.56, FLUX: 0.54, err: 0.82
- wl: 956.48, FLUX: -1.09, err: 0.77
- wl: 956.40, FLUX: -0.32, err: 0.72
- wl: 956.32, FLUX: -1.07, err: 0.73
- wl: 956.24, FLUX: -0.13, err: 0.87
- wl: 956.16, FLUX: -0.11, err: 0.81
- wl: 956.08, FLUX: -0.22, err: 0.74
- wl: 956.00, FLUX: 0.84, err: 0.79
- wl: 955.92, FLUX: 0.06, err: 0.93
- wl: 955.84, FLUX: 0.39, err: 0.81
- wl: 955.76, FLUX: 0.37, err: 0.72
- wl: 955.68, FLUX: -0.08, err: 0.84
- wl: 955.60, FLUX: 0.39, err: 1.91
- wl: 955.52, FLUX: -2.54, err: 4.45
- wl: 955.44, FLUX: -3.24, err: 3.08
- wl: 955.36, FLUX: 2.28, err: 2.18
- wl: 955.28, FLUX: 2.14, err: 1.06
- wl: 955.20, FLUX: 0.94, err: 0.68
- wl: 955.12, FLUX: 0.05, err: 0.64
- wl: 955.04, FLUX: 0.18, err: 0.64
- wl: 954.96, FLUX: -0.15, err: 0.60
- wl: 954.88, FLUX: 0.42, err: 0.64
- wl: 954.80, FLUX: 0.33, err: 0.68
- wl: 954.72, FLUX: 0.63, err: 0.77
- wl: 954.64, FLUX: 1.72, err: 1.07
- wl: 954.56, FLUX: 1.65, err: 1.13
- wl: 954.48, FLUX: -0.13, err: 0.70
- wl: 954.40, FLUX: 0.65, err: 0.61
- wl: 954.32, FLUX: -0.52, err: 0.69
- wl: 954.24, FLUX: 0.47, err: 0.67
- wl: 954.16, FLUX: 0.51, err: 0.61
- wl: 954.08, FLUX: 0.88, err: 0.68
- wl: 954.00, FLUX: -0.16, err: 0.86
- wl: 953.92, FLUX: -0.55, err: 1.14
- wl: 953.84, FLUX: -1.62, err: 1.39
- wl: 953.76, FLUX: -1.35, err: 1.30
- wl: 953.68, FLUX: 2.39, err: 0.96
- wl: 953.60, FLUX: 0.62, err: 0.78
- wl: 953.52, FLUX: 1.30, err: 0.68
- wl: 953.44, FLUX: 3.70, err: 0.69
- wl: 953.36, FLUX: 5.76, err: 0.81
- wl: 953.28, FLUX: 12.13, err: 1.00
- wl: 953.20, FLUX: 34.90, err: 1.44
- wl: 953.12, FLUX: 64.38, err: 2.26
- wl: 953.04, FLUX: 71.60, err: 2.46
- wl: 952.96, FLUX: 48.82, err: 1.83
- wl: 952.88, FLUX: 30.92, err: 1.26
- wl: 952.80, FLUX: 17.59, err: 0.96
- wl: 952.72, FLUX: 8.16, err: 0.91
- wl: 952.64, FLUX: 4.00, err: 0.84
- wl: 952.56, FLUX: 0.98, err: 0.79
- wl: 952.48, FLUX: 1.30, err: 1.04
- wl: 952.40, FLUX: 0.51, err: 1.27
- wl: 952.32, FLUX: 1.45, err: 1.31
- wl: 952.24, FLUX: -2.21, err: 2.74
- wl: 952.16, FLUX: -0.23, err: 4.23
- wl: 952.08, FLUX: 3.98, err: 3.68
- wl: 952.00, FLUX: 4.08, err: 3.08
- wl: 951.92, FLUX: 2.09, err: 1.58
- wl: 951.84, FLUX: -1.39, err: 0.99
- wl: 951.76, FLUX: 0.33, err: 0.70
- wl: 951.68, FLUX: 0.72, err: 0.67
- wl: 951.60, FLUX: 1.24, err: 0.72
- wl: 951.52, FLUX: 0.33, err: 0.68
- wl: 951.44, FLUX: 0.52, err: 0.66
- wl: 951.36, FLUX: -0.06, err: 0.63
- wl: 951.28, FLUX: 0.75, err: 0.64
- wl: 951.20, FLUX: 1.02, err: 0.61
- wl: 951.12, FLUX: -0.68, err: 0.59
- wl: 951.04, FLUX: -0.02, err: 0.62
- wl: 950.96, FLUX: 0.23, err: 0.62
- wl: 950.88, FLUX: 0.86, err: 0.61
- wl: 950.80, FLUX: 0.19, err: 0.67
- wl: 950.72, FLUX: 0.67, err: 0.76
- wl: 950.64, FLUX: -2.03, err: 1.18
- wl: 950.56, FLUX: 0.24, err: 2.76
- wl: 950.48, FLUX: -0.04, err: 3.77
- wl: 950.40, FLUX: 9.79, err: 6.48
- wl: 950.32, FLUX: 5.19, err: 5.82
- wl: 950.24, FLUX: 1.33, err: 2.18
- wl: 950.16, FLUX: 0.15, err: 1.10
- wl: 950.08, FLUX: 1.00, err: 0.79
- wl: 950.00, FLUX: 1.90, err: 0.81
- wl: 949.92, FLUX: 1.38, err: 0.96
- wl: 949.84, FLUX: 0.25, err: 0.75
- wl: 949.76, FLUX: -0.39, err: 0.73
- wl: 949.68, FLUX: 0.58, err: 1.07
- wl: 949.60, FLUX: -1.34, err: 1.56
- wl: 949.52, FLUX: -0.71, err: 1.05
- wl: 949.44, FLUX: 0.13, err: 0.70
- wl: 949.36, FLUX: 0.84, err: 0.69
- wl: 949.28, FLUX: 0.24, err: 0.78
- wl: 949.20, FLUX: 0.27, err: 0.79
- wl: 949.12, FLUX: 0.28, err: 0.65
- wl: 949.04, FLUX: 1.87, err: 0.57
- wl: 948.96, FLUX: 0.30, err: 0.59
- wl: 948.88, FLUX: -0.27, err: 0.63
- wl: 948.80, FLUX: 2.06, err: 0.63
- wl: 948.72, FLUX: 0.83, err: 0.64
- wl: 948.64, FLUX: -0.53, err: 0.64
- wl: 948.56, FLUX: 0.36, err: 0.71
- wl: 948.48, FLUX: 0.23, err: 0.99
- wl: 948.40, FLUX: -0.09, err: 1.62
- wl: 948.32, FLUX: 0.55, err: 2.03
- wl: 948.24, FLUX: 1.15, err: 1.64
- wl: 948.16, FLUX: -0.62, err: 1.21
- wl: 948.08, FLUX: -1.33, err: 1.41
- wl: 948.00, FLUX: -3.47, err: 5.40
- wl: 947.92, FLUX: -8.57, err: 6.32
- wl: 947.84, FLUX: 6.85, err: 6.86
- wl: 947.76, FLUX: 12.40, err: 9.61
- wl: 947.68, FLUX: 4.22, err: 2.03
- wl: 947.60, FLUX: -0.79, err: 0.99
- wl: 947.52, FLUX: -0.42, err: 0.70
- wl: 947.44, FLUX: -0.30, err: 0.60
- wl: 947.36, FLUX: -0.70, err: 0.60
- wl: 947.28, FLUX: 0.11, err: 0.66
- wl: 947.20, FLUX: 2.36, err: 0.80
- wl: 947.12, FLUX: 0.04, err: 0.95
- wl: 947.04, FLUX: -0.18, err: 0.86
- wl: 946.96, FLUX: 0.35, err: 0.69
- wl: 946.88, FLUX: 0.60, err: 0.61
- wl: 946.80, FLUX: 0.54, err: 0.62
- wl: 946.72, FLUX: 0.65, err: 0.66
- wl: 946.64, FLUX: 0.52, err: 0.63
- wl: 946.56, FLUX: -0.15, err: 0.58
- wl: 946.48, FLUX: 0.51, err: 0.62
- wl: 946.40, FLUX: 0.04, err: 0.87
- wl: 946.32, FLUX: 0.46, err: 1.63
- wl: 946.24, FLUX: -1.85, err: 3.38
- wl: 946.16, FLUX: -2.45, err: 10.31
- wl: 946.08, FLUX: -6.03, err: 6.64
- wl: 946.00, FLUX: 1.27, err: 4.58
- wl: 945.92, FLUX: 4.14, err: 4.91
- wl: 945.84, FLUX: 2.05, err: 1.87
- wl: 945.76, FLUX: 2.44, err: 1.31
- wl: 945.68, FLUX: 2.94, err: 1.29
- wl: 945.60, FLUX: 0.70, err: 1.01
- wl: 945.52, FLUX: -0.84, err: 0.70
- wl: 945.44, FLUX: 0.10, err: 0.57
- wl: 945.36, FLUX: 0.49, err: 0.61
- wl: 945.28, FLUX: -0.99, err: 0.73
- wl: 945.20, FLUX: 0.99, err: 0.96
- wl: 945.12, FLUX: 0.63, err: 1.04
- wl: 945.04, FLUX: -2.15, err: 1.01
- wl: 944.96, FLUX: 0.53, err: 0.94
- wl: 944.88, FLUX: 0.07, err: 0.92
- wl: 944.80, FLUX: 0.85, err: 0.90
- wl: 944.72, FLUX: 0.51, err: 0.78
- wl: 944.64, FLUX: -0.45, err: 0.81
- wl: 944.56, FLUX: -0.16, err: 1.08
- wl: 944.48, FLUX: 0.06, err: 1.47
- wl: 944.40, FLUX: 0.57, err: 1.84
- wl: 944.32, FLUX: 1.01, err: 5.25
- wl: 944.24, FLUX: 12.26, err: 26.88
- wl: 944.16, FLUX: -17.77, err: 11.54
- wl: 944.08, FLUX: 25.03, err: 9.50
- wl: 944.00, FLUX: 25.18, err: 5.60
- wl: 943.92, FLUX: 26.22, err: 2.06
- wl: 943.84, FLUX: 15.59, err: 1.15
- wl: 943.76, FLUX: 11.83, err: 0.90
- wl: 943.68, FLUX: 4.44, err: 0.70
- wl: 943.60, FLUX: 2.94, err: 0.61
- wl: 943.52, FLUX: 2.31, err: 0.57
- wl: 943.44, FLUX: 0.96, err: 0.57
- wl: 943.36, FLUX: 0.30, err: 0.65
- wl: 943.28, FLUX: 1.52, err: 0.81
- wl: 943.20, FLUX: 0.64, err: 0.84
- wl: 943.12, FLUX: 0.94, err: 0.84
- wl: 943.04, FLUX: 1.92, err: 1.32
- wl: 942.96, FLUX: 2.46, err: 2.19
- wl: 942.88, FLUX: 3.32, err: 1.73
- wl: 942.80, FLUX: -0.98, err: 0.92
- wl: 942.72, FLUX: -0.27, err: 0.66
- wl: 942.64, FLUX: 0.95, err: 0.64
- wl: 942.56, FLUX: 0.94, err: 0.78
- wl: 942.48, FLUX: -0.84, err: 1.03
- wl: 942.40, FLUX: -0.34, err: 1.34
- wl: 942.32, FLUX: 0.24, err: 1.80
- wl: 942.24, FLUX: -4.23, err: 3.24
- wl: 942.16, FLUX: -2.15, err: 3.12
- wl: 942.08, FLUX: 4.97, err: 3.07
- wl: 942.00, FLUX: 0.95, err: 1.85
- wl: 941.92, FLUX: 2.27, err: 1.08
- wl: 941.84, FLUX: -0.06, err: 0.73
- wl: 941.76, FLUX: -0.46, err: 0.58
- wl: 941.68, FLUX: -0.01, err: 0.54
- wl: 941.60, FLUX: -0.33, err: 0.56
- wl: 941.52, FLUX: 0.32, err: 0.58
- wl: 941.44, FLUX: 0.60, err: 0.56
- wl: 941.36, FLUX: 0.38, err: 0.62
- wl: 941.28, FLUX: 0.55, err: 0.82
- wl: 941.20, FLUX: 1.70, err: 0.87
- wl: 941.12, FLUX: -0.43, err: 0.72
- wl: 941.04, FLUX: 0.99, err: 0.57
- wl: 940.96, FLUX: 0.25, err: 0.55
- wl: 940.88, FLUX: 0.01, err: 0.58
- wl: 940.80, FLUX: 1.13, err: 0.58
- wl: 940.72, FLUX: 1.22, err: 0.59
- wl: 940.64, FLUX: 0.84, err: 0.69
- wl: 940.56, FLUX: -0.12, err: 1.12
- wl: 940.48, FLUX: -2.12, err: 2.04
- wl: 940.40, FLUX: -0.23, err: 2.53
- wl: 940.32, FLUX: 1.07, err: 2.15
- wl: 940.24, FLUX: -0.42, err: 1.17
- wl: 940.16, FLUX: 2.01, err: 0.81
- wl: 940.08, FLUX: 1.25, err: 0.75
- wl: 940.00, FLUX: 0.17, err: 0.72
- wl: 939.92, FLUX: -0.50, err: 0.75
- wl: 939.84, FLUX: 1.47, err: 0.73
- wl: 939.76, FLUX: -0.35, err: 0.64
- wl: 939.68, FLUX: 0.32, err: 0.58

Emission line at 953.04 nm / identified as [O III] 5007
